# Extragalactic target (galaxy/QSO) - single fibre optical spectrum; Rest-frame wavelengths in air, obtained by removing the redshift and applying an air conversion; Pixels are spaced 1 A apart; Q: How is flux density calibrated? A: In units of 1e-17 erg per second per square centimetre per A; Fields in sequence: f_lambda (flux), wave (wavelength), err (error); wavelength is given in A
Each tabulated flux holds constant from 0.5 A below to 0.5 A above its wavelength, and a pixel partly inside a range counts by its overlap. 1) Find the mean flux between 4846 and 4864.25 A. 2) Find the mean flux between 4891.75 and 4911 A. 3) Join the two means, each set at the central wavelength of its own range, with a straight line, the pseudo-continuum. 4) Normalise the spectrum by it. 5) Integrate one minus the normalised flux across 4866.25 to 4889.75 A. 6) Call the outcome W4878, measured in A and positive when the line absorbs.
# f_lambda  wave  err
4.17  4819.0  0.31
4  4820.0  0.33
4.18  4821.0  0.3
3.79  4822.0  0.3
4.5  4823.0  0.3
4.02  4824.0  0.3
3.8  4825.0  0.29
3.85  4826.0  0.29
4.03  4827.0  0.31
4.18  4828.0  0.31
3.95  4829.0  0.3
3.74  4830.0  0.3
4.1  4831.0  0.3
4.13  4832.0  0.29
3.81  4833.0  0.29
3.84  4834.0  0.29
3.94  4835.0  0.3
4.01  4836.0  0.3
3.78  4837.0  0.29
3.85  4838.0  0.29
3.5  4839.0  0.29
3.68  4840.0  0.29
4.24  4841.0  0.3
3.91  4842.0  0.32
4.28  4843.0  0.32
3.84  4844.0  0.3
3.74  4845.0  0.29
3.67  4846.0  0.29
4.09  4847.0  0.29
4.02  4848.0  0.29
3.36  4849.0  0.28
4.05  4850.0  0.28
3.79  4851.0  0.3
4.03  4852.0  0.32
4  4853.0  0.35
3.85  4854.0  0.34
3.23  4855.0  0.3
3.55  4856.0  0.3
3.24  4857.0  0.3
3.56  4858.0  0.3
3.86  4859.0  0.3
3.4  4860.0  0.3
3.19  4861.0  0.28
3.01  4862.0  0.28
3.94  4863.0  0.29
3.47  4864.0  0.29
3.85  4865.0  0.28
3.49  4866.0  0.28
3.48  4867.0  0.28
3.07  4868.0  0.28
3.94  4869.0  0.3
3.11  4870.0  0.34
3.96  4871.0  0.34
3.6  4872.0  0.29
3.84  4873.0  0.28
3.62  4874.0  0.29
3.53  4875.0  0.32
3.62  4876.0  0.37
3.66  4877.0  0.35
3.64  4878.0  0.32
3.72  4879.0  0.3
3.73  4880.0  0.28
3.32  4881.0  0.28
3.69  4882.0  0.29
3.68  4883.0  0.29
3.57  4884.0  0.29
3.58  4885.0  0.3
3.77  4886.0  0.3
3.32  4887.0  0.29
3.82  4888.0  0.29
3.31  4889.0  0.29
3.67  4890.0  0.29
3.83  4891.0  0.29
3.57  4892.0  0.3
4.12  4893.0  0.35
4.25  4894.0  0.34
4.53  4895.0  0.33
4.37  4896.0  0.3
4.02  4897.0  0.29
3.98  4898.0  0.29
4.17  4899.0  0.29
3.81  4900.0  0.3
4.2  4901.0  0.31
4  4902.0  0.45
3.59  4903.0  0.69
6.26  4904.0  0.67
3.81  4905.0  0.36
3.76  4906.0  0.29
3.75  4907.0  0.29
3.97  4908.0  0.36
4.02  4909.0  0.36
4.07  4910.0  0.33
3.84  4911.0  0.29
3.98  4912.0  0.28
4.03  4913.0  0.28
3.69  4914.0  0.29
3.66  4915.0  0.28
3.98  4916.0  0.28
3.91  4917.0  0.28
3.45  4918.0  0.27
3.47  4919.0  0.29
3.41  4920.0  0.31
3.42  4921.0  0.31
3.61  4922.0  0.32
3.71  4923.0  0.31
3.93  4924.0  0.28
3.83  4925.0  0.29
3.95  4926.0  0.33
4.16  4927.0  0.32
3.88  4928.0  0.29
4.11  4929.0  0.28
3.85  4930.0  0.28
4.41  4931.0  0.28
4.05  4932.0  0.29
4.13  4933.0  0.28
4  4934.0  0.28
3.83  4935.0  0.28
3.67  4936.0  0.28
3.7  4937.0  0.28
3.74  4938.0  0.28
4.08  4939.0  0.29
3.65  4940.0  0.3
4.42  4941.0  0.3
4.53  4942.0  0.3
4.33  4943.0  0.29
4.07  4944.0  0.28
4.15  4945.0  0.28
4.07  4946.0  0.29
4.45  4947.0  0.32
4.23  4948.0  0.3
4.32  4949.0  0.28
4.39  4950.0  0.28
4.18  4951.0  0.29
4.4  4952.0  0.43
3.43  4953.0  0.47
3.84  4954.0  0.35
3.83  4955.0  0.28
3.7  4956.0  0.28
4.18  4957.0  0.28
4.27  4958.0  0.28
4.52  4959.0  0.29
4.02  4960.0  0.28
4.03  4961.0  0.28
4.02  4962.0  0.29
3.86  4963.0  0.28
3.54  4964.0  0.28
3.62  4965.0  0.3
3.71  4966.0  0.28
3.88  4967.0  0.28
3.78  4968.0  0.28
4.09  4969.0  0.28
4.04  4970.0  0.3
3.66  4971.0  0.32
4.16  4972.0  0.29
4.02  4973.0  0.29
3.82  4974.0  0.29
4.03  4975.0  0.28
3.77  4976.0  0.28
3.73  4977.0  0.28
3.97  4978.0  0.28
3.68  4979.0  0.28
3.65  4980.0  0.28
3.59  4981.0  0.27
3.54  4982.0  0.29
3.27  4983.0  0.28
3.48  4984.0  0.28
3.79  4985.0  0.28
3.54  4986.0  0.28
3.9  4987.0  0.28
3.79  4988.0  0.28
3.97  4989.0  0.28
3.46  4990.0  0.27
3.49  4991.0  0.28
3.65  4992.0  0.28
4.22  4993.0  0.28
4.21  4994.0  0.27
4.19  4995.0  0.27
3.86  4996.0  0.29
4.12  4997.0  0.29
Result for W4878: 1.8 A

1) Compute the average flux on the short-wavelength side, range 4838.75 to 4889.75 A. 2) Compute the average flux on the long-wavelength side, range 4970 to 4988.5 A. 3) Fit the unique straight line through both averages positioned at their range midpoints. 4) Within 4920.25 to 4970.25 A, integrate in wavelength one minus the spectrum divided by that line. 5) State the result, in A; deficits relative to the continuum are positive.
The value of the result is -3.6 A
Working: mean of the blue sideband 3.66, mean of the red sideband 3.75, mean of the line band 3.99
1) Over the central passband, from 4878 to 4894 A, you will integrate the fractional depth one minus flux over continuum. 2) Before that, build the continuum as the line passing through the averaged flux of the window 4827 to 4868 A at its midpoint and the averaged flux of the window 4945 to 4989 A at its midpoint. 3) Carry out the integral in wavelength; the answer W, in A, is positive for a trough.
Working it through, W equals 0.6 A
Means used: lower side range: 3.76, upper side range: 3.91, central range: 3.67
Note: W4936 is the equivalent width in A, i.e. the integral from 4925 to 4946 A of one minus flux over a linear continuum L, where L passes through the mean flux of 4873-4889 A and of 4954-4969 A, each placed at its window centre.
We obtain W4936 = -1.1 A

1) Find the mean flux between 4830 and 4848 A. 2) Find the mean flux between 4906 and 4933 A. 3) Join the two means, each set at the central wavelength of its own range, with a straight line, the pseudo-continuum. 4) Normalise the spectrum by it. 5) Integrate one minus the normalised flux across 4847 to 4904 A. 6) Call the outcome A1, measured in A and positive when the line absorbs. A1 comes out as 2.2 A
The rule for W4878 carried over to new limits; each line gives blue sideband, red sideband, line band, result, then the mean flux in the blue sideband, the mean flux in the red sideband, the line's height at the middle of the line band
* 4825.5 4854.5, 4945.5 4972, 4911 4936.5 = 0.84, 3.91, 4.01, 3.98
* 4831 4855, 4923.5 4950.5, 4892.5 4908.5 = -0.66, 3.88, 4.07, 4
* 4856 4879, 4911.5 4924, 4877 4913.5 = -2.70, 3.55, 3.7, 3.64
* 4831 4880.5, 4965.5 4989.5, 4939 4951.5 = -1.53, 3.71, 3.79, 3.77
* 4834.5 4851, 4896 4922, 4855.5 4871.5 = 1.57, 3.87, 3.93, 3.89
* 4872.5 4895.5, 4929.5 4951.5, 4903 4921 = -0.08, 3.71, 4.1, 3.91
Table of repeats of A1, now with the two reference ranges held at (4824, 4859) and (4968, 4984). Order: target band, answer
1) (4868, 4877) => 0.5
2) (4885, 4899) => -0.2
